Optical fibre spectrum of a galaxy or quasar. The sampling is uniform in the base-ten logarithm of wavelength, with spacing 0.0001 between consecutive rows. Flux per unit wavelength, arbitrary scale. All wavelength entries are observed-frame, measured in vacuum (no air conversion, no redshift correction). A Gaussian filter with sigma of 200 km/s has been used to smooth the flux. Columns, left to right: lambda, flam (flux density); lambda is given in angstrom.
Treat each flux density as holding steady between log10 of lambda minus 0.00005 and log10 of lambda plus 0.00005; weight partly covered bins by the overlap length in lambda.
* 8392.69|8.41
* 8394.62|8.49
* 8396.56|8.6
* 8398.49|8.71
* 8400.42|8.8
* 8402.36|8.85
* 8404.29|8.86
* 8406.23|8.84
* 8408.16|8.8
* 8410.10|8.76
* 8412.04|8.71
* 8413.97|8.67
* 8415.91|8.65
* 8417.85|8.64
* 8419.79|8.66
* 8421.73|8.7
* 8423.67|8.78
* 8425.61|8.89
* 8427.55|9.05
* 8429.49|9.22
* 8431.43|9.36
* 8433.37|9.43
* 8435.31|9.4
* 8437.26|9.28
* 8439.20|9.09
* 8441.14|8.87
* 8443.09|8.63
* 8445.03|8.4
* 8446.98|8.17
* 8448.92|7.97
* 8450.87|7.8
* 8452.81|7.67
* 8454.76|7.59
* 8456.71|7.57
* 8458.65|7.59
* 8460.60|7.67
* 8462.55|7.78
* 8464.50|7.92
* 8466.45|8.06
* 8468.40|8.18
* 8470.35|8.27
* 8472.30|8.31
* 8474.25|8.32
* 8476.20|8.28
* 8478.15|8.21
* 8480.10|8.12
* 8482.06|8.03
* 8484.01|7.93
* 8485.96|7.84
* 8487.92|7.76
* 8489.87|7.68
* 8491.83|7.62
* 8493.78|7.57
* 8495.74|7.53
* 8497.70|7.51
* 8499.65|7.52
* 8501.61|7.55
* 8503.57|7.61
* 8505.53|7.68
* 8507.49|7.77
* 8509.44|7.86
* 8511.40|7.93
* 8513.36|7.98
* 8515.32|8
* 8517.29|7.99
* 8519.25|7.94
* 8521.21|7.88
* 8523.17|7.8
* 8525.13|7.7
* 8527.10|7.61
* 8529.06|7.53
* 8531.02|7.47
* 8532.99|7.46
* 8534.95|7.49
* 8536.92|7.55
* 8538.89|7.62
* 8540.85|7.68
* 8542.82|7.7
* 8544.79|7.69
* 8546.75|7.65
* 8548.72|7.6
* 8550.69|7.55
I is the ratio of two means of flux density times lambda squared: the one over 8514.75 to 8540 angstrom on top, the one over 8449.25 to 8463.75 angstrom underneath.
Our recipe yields 1.02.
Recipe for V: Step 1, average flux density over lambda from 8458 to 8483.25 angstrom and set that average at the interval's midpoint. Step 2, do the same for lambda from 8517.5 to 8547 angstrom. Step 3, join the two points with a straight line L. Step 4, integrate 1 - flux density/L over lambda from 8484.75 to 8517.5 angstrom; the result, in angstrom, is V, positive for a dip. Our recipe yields 0.6 angstrom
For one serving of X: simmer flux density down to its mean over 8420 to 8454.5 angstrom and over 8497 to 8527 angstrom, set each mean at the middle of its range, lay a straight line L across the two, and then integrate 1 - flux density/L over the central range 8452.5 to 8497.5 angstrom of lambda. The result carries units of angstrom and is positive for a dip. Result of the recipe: 1.94 angstrom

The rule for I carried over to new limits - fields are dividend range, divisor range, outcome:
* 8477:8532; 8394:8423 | 0.91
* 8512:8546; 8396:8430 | 0.90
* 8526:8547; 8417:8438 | 0.86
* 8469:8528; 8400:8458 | 0.92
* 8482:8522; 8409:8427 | 0.91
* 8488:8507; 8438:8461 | 0.95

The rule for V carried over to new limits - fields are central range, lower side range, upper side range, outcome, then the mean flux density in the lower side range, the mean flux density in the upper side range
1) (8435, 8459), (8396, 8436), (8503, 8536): 0.69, 8.88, 7.75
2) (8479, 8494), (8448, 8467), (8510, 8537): -0.16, 7.75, 7.74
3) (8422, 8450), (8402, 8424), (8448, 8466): -2.28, 8.74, 7.74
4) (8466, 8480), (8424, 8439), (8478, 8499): -0.11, 9.21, 7.78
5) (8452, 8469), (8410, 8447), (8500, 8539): 1.41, 8.89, 7.72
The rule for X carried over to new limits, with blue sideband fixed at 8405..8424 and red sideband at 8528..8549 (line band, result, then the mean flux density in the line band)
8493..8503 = 0.52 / 7.53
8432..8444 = -0.88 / 9.12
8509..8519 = -0.19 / 7.95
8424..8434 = -0.66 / 9.16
